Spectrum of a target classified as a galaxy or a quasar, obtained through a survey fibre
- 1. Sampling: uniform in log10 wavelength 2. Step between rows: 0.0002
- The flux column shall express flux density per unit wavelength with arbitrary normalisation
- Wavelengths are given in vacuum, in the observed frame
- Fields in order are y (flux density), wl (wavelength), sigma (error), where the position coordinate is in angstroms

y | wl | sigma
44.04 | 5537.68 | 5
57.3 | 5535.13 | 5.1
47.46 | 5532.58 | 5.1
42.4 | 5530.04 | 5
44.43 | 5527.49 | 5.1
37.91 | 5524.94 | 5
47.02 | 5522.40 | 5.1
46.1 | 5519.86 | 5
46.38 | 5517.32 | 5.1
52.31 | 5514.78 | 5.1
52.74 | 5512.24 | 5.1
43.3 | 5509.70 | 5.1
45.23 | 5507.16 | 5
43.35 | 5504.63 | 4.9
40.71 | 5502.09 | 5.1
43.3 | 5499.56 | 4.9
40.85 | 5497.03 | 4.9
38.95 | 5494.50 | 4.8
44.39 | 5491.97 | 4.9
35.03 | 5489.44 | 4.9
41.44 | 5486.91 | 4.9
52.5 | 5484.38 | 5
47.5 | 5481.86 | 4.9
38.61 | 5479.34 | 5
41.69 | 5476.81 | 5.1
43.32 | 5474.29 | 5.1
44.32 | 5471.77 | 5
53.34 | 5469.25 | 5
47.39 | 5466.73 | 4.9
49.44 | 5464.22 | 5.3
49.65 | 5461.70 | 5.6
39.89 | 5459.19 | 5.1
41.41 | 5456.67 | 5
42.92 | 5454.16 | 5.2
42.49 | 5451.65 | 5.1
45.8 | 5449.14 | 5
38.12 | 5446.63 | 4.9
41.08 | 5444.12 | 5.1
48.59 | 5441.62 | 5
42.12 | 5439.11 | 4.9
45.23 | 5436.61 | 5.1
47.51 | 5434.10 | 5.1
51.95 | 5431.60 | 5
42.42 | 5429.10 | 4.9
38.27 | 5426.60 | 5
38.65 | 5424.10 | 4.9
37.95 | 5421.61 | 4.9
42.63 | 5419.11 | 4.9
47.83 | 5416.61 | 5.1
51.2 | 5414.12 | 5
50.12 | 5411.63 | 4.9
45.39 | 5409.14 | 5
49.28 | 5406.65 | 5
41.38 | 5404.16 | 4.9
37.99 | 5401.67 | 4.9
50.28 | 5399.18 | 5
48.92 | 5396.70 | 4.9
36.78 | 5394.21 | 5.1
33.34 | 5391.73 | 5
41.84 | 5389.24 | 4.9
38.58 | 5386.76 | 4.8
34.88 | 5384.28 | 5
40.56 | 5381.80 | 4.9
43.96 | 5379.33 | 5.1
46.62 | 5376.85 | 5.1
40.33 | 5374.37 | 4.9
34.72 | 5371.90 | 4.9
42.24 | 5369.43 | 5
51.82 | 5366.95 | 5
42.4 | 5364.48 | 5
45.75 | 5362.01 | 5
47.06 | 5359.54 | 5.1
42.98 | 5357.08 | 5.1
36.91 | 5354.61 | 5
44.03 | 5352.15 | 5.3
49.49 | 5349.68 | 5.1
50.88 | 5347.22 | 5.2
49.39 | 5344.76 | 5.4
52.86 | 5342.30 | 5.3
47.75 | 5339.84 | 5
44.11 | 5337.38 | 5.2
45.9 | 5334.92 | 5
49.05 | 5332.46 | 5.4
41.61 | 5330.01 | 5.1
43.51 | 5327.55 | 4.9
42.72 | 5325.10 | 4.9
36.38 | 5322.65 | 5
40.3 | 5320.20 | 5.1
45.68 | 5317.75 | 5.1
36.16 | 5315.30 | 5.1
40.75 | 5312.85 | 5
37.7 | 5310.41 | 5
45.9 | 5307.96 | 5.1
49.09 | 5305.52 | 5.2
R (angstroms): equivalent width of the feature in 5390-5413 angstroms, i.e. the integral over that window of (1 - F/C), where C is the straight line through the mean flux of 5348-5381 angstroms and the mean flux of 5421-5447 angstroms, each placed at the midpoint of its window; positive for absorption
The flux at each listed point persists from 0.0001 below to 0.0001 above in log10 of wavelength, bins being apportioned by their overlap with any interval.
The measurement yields -0.1 angstroms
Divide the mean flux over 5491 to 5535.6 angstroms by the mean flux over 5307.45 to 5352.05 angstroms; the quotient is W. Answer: 1.01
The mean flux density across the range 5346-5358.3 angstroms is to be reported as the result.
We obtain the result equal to 44.8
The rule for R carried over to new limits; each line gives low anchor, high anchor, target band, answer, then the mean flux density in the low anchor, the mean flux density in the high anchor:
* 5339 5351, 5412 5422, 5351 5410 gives 6.9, 50.1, 45.9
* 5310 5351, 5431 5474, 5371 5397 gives 2.9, 44.5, 45.2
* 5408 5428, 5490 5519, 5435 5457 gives 0.5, 44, 44.5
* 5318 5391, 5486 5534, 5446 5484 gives -0.7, 43.7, 43.9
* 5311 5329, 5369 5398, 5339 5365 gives -3.8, 40.7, 40.2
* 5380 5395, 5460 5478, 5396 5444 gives -4.1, 37.9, 46.9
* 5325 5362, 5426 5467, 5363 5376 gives 0.9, 46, 44.4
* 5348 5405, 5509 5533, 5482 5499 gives 1.0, 42.4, 46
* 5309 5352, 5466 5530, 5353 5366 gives 0.3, 44.4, 44.4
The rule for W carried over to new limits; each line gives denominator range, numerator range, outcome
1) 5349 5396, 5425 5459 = 1.04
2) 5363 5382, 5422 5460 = 1.00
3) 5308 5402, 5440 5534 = 1.03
